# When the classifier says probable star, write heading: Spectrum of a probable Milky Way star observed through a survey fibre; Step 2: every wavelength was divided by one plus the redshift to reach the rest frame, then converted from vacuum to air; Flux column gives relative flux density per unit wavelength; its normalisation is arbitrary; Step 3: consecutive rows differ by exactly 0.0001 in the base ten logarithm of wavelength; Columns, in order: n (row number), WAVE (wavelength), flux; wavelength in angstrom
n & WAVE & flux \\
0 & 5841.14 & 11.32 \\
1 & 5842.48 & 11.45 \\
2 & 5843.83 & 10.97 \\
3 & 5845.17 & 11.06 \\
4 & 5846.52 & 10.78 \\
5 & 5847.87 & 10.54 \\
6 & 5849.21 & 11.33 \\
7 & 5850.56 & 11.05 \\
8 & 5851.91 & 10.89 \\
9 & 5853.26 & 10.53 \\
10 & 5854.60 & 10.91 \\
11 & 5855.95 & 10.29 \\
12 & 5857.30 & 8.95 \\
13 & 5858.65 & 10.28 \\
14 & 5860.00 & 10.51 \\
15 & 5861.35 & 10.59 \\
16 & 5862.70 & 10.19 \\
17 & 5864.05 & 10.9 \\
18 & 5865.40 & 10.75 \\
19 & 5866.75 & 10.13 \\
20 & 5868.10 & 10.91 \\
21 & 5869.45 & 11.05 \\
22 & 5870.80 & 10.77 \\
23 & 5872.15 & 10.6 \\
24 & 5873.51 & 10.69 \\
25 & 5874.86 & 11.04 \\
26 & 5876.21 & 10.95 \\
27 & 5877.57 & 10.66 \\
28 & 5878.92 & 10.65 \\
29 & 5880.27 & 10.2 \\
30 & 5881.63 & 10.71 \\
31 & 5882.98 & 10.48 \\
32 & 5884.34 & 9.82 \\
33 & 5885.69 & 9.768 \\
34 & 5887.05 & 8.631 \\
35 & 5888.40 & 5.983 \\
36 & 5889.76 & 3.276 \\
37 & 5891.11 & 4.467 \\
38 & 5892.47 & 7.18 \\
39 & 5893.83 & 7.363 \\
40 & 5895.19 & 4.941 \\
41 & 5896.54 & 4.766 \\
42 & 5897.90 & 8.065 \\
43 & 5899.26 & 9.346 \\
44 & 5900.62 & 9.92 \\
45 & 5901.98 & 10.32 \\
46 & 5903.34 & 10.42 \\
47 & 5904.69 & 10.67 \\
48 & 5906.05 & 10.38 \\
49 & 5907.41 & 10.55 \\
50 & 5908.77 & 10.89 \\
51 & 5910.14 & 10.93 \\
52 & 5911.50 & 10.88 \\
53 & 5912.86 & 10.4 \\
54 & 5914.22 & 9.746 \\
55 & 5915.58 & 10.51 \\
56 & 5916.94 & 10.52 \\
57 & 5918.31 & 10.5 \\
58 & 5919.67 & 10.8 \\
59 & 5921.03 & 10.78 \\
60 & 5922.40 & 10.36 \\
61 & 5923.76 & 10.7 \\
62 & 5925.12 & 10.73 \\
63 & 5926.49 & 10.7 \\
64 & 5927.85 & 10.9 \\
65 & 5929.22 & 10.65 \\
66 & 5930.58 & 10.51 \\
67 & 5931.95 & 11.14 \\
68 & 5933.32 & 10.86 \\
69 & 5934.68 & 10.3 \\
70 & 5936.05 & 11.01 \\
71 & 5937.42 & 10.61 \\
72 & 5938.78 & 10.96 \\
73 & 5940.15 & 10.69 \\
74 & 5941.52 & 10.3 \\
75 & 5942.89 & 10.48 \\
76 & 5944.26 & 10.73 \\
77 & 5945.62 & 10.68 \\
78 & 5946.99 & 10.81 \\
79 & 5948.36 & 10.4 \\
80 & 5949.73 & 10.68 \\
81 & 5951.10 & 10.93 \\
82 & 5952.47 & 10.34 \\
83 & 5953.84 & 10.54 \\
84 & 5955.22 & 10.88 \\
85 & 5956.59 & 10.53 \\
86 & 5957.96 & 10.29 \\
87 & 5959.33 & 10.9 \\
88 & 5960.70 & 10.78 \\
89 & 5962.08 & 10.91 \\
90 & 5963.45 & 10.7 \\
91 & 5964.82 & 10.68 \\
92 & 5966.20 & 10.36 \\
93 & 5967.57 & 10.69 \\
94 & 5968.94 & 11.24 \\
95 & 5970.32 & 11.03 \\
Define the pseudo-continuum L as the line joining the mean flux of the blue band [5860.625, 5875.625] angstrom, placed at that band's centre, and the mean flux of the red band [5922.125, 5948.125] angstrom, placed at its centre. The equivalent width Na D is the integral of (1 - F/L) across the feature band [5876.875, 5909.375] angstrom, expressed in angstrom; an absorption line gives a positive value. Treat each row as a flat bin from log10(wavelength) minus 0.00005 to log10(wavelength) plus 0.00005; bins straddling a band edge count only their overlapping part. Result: 5.99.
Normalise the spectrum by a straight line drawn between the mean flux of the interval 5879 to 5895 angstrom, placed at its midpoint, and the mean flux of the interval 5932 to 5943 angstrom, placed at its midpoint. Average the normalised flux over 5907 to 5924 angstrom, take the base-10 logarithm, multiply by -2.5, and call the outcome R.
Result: -0.12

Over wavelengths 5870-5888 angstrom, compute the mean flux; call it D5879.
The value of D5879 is 10.3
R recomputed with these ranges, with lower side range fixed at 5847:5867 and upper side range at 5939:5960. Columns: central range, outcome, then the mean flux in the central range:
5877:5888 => 0.06 mag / 10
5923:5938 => -0.01 mag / 10.7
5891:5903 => 0.36 mag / 7.59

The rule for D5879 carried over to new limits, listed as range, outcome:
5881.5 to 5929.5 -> 9.34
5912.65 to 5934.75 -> 10.6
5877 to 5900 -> 8.01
